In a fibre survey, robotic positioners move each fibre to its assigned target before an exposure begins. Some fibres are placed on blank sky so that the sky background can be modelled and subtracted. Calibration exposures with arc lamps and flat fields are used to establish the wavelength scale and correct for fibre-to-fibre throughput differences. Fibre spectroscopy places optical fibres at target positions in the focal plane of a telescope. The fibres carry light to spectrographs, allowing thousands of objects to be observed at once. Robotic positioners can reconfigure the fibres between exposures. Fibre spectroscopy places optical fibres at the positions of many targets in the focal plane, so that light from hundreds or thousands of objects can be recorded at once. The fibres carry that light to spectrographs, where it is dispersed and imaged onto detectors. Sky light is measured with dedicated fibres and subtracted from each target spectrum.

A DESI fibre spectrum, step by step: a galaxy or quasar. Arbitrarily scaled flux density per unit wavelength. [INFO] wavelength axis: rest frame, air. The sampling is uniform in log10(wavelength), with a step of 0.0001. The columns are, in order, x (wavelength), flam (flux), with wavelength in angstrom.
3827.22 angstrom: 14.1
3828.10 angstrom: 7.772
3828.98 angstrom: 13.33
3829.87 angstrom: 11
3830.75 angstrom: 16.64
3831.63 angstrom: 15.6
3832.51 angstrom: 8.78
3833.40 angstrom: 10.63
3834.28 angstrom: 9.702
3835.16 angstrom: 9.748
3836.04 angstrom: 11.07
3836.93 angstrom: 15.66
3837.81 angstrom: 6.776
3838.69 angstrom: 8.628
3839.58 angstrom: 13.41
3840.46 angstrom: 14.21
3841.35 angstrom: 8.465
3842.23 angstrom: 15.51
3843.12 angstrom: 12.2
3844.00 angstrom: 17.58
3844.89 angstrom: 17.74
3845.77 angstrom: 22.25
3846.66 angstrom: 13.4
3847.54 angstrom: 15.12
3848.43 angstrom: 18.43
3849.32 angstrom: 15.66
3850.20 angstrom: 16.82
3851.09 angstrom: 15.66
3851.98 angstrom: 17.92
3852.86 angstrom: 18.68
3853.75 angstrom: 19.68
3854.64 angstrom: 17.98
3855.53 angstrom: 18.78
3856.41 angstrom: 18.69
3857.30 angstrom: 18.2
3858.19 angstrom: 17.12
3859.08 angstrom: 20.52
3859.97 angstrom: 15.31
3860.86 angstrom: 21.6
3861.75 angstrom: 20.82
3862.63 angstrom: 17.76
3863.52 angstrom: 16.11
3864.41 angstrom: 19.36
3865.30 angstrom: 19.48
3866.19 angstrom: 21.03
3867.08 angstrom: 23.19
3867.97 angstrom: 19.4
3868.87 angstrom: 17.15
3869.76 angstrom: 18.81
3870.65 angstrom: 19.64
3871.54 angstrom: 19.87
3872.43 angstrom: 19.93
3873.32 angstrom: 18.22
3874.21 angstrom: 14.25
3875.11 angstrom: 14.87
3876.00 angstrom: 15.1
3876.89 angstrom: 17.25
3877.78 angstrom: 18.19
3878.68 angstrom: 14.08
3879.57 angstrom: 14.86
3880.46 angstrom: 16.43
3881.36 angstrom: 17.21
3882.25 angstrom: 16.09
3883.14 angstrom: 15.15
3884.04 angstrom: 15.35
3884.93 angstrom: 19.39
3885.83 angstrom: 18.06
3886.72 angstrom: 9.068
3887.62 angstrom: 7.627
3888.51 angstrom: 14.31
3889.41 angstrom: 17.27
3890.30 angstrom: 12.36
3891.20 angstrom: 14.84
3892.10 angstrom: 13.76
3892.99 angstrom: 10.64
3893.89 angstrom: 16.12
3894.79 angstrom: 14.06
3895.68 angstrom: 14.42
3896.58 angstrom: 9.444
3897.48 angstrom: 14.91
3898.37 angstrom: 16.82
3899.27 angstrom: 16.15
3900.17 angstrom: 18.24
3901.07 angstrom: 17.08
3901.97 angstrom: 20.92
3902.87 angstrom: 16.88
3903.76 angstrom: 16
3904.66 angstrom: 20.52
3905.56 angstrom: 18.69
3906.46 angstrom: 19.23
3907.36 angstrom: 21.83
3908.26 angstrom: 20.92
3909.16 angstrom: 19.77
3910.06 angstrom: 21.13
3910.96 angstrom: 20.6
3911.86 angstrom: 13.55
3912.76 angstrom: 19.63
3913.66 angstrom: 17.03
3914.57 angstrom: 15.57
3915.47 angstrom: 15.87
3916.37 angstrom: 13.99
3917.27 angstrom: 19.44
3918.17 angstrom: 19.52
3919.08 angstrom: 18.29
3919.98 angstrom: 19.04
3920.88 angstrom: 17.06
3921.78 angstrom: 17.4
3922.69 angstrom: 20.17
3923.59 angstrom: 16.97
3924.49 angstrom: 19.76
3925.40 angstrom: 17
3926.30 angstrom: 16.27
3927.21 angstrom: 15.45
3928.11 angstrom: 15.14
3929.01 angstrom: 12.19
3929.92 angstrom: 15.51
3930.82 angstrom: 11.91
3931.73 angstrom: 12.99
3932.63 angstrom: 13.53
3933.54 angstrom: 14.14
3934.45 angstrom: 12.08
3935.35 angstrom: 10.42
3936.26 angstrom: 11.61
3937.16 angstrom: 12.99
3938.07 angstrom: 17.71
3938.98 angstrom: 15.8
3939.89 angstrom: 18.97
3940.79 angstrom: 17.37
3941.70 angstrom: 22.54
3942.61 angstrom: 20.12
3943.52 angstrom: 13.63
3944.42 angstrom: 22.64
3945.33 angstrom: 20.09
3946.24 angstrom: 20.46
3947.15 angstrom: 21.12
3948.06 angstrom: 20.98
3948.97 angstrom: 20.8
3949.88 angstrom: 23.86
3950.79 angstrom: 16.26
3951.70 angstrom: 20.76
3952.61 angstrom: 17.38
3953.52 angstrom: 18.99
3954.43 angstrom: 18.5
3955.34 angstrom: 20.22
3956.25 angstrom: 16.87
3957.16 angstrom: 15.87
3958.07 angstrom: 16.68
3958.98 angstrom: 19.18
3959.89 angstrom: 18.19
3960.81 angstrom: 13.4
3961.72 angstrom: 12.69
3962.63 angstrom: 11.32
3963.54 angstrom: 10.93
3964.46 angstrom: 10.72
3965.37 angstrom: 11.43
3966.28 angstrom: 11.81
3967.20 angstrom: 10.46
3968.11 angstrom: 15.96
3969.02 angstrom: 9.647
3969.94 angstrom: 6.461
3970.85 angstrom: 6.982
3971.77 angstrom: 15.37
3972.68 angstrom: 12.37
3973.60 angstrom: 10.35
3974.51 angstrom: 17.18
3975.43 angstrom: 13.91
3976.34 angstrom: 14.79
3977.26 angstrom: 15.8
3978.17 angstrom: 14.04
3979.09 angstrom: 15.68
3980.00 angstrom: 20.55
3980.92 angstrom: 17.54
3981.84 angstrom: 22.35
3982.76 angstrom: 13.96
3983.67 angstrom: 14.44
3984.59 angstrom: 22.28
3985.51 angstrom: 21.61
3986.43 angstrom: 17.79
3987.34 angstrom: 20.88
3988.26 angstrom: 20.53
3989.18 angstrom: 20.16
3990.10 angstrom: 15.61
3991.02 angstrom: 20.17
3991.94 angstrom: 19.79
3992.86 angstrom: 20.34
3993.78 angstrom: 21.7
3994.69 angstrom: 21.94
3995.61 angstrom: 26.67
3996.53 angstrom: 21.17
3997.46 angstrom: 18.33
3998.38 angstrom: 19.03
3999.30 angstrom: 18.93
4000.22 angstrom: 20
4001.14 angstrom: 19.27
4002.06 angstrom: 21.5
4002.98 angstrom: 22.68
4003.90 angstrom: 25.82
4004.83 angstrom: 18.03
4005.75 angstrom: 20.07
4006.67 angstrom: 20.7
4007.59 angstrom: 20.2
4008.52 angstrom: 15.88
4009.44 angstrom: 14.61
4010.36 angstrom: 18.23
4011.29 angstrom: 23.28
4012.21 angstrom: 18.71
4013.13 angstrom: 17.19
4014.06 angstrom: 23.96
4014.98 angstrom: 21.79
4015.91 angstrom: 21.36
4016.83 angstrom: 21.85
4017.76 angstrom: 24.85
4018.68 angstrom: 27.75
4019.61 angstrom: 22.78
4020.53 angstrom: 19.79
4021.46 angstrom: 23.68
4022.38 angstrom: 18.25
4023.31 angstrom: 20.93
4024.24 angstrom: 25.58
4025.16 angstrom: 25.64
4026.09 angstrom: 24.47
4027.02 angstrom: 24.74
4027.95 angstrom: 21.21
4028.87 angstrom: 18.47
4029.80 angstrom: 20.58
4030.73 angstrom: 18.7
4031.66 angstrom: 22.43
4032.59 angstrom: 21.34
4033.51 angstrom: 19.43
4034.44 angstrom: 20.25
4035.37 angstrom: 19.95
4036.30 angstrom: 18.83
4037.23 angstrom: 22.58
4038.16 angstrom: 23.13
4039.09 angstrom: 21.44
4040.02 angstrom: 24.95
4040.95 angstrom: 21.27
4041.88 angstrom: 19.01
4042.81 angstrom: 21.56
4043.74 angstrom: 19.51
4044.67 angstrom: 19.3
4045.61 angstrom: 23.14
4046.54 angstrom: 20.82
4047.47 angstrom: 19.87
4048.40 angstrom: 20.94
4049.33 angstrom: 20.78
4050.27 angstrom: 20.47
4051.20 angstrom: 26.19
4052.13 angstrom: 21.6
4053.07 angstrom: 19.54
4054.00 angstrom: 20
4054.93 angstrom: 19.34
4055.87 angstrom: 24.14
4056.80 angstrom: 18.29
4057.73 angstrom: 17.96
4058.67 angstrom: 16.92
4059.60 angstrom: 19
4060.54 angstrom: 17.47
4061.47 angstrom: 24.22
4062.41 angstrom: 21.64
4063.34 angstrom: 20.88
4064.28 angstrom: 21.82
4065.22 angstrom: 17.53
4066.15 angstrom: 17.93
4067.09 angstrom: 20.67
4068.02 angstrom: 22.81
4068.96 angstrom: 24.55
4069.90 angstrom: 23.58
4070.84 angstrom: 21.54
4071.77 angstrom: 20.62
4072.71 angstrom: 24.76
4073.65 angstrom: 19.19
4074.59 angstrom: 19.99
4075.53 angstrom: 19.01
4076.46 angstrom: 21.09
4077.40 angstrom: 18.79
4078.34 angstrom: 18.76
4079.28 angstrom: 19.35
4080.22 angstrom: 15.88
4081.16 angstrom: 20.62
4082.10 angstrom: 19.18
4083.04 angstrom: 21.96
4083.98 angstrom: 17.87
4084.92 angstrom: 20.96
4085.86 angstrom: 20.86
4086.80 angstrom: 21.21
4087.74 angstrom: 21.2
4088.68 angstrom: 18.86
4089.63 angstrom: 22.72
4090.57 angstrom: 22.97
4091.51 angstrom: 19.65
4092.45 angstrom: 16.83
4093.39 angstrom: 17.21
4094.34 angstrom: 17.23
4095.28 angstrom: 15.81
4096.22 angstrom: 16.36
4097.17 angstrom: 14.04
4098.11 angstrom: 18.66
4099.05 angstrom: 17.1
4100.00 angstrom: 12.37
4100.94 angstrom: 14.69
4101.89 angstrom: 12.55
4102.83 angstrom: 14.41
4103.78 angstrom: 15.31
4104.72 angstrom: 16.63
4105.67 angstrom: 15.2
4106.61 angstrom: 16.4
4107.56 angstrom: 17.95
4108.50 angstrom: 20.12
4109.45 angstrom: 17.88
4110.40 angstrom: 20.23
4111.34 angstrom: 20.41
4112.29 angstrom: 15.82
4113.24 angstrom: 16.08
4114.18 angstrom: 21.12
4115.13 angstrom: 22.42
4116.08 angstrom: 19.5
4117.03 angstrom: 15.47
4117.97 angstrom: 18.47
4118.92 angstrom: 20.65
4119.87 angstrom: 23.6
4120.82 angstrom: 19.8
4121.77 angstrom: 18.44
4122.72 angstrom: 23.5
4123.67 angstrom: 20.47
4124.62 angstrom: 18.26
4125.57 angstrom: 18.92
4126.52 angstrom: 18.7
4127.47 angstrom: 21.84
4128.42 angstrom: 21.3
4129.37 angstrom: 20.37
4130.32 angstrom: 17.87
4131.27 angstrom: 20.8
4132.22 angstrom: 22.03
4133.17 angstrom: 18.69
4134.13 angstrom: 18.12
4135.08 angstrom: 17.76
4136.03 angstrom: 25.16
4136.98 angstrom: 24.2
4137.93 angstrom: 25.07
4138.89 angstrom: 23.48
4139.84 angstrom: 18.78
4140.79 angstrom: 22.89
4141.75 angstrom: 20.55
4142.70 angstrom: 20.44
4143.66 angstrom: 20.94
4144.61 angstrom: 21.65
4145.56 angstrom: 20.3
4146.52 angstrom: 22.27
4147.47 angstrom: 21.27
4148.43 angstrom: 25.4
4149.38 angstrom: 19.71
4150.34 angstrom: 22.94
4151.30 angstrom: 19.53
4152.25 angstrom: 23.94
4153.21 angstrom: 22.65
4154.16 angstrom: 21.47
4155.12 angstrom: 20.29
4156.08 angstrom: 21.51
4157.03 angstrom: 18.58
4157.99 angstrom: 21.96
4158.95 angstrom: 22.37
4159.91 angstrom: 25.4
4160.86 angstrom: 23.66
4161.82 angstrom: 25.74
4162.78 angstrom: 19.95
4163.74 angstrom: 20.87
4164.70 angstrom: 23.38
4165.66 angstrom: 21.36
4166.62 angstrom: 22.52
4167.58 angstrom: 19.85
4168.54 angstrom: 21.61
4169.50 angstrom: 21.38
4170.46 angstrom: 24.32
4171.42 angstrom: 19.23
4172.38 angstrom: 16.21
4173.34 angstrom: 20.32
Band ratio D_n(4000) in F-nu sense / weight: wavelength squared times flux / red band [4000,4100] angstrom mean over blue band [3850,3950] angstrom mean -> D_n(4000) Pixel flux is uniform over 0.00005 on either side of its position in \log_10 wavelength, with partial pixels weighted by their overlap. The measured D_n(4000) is 1.29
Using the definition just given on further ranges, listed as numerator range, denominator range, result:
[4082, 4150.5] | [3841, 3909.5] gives 1.30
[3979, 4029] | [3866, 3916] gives 1.31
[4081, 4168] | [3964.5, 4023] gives 1.16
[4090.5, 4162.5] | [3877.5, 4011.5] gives 1.28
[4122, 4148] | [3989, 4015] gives 1.11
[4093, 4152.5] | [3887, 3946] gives 1.31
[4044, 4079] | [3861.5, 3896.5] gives 1.39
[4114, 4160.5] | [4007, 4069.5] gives 1.05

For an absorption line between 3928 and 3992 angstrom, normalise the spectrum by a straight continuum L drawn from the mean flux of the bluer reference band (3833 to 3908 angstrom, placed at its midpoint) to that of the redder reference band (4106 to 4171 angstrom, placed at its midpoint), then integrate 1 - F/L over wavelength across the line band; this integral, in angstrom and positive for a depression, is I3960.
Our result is 5.9 angstrom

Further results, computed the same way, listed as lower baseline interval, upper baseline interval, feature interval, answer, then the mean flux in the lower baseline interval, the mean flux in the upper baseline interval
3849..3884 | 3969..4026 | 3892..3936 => 4.4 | 17.8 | 19.2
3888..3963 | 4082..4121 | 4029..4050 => -3.6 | 16.9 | 18.3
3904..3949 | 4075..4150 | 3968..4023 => -2.1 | 17.3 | 19.4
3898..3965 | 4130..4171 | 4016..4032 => -2.8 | 17.2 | 21.7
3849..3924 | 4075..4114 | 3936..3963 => -0.7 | 17.2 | 18.1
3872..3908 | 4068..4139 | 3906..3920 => -1.9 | 15.9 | 19.3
